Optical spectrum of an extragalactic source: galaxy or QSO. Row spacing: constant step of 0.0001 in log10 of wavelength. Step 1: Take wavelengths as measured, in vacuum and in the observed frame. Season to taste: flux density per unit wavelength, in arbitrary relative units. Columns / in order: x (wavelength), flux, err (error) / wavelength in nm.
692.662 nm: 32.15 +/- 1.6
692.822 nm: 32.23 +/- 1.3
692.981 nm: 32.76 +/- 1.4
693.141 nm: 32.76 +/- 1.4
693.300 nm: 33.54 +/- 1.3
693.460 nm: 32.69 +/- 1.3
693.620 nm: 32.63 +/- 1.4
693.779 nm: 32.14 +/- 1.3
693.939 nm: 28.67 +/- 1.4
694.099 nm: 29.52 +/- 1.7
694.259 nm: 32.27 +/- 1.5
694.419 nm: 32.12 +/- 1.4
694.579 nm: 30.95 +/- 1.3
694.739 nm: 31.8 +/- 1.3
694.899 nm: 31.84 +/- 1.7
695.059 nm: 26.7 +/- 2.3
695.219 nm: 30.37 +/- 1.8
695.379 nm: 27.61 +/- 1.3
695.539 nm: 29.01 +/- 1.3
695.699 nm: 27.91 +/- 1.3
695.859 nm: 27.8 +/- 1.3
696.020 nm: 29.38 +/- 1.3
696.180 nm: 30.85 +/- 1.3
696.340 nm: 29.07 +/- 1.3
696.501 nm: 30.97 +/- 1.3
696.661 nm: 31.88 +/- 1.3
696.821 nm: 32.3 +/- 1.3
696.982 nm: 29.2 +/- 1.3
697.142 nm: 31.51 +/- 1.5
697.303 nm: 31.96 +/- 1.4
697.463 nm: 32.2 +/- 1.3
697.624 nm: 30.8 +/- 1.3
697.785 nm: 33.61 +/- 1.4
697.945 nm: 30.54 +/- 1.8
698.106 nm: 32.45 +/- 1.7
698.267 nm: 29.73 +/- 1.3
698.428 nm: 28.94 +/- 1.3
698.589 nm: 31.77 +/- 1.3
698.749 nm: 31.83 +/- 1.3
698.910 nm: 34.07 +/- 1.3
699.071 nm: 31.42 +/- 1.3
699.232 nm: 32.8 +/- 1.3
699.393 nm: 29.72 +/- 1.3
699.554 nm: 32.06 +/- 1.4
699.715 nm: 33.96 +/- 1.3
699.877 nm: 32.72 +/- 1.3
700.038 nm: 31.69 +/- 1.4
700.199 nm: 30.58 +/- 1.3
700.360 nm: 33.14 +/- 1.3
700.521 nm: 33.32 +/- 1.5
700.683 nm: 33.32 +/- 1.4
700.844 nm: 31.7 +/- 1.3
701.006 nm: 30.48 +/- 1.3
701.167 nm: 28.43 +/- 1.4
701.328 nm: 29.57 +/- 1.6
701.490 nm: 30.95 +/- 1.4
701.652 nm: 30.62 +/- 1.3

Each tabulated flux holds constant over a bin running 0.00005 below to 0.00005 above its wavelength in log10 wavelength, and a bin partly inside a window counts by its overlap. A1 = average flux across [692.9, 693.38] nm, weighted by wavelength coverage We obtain 33.1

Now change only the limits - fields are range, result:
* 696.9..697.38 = 30.9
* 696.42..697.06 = 31.1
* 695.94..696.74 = 30.4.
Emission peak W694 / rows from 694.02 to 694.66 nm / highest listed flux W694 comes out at 32.27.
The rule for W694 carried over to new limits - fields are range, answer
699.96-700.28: 31.69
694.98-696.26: 30.85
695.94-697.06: 32.3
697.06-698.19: 33.61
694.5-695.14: 31.84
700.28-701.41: 33.32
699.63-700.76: 33.96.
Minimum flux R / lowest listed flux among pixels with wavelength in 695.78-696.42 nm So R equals 27.8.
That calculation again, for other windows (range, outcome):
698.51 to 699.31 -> 31.42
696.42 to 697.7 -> 29.2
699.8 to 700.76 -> 30.58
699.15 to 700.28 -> 29.72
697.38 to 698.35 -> 29.73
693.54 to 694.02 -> 28.67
